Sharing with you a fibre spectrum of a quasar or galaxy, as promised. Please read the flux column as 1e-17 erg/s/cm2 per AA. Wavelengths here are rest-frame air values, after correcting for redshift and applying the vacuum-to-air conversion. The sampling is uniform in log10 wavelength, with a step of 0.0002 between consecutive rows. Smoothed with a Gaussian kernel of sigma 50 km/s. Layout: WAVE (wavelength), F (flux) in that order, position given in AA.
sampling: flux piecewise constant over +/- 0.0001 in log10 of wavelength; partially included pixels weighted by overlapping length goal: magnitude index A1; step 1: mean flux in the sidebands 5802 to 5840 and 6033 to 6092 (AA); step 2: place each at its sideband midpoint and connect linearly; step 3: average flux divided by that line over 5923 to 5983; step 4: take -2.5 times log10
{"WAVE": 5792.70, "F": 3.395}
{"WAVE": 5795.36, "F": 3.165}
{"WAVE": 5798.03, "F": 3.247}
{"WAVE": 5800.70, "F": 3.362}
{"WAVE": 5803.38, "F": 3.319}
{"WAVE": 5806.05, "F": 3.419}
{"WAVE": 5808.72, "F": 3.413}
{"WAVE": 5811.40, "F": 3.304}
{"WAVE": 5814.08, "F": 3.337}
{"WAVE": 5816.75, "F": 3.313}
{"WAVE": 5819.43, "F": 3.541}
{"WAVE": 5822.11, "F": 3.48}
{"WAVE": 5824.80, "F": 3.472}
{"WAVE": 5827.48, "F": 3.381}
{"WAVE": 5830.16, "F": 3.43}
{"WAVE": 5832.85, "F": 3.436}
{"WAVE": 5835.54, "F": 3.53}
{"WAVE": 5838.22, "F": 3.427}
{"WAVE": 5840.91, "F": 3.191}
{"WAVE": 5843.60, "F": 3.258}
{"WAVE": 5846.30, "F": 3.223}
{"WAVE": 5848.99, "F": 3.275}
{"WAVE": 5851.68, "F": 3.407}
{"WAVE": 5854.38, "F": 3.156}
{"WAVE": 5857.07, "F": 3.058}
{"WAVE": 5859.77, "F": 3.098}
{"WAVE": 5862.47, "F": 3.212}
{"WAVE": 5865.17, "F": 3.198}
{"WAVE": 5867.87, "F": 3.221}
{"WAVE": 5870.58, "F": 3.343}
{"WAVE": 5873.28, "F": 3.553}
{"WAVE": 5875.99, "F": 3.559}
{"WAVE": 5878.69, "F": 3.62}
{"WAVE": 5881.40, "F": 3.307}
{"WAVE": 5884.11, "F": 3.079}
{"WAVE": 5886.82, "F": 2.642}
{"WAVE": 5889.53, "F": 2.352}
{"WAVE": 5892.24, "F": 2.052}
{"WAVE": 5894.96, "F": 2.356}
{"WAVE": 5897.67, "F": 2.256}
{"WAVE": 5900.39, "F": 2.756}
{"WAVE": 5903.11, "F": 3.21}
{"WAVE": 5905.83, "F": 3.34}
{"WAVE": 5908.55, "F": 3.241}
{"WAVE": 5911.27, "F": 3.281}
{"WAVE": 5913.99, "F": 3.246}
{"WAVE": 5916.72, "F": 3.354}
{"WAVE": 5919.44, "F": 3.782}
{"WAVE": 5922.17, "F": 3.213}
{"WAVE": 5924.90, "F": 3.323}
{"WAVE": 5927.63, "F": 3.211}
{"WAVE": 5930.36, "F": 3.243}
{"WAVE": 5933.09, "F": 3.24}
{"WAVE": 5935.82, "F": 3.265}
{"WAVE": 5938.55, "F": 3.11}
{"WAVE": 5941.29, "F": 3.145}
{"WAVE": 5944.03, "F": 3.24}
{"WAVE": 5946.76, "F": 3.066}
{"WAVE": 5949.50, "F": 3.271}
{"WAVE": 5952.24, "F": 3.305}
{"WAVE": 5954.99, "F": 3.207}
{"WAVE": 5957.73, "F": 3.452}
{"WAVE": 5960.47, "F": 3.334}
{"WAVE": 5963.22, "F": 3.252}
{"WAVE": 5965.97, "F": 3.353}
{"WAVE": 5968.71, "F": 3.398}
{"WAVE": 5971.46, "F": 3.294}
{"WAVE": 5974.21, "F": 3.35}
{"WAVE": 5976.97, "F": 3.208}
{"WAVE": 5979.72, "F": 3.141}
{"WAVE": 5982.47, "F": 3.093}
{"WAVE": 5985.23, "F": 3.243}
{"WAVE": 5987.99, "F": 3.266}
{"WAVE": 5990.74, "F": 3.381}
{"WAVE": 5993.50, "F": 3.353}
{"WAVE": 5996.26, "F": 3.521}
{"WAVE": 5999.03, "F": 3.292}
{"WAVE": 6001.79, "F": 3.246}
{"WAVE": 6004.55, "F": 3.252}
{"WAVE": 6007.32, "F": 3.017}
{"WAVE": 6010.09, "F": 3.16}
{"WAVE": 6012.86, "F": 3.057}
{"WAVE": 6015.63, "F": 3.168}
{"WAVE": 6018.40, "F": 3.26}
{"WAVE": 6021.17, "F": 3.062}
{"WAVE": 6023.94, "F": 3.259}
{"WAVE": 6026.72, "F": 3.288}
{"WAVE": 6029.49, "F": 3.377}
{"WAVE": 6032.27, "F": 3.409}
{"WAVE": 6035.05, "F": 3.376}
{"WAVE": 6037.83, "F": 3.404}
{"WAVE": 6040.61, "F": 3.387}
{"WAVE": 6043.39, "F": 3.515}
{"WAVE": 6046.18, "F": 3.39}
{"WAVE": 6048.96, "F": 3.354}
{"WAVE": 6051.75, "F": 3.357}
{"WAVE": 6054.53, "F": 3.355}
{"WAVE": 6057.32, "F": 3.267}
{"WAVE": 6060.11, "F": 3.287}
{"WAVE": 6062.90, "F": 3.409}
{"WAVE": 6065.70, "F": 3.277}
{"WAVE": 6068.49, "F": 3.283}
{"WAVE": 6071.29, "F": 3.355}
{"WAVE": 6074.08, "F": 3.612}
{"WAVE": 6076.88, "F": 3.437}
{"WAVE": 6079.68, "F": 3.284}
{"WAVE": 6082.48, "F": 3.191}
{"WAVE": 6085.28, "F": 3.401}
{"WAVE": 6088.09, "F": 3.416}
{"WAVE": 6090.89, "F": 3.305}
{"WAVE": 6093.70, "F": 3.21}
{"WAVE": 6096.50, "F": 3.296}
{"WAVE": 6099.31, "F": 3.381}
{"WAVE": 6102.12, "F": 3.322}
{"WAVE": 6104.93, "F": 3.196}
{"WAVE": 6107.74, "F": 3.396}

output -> 0.04 mag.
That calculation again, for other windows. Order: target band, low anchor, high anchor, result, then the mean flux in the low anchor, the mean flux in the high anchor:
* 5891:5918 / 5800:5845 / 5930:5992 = 0.14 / 3.39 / 3.26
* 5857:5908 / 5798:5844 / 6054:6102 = 0.12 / 3.39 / 3.34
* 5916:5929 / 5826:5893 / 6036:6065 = -0.04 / 3.21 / 3.37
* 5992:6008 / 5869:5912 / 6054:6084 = -0.03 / 2.99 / 3.34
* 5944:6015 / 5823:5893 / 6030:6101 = 0.01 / 3.22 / 3.36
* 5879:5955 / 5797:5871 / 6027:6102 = 0.09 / 3.32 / 3.36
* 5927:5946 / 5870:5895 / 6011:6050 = -0.03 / 3.01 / 3.31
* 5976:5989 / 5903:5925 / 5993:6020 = 0.02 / 3.34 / 3.23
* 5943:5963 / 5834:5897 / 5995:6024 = -0.03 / 3.13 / 3.2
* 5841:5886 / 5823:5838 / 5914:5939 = 0.04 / 3.45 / 3.31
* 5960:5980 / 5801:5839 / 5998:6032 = -0.01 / 3.41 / 3.21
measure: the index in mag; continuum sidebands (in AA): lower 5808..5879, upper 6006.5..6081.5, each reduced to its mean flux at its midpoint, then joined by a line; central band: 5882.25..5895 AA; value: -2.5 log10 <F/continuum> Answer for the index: 0.30 mag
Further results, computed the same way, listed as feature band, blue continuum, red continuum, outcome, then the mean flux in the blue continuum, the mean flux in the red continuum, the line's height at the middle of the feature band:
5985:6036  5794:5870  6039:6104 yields 0.03 mag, 3.32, 3.35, 3.34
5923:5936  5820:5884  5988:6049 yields 0.02 mag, 3.34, 3.3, 3.32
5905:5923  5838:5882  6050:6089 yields -0.01 mag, 3.3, 3.35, 3.31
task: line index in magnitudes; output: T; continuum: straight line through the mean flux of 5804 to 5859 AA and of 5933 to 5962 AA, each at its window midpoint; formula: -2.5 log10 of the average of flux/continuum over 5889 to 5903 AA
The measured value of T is 0.33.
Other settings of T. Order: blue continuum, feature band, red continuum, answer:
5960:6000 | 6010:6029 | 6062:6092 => 0.04 mag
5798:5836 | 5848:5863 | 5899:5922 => 0.05 mag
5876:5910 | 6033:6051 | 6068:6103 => -0.05 mag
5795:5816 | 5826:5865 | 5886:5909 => -0.09 mag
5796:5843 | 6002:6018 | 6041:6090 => 0.07 mag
